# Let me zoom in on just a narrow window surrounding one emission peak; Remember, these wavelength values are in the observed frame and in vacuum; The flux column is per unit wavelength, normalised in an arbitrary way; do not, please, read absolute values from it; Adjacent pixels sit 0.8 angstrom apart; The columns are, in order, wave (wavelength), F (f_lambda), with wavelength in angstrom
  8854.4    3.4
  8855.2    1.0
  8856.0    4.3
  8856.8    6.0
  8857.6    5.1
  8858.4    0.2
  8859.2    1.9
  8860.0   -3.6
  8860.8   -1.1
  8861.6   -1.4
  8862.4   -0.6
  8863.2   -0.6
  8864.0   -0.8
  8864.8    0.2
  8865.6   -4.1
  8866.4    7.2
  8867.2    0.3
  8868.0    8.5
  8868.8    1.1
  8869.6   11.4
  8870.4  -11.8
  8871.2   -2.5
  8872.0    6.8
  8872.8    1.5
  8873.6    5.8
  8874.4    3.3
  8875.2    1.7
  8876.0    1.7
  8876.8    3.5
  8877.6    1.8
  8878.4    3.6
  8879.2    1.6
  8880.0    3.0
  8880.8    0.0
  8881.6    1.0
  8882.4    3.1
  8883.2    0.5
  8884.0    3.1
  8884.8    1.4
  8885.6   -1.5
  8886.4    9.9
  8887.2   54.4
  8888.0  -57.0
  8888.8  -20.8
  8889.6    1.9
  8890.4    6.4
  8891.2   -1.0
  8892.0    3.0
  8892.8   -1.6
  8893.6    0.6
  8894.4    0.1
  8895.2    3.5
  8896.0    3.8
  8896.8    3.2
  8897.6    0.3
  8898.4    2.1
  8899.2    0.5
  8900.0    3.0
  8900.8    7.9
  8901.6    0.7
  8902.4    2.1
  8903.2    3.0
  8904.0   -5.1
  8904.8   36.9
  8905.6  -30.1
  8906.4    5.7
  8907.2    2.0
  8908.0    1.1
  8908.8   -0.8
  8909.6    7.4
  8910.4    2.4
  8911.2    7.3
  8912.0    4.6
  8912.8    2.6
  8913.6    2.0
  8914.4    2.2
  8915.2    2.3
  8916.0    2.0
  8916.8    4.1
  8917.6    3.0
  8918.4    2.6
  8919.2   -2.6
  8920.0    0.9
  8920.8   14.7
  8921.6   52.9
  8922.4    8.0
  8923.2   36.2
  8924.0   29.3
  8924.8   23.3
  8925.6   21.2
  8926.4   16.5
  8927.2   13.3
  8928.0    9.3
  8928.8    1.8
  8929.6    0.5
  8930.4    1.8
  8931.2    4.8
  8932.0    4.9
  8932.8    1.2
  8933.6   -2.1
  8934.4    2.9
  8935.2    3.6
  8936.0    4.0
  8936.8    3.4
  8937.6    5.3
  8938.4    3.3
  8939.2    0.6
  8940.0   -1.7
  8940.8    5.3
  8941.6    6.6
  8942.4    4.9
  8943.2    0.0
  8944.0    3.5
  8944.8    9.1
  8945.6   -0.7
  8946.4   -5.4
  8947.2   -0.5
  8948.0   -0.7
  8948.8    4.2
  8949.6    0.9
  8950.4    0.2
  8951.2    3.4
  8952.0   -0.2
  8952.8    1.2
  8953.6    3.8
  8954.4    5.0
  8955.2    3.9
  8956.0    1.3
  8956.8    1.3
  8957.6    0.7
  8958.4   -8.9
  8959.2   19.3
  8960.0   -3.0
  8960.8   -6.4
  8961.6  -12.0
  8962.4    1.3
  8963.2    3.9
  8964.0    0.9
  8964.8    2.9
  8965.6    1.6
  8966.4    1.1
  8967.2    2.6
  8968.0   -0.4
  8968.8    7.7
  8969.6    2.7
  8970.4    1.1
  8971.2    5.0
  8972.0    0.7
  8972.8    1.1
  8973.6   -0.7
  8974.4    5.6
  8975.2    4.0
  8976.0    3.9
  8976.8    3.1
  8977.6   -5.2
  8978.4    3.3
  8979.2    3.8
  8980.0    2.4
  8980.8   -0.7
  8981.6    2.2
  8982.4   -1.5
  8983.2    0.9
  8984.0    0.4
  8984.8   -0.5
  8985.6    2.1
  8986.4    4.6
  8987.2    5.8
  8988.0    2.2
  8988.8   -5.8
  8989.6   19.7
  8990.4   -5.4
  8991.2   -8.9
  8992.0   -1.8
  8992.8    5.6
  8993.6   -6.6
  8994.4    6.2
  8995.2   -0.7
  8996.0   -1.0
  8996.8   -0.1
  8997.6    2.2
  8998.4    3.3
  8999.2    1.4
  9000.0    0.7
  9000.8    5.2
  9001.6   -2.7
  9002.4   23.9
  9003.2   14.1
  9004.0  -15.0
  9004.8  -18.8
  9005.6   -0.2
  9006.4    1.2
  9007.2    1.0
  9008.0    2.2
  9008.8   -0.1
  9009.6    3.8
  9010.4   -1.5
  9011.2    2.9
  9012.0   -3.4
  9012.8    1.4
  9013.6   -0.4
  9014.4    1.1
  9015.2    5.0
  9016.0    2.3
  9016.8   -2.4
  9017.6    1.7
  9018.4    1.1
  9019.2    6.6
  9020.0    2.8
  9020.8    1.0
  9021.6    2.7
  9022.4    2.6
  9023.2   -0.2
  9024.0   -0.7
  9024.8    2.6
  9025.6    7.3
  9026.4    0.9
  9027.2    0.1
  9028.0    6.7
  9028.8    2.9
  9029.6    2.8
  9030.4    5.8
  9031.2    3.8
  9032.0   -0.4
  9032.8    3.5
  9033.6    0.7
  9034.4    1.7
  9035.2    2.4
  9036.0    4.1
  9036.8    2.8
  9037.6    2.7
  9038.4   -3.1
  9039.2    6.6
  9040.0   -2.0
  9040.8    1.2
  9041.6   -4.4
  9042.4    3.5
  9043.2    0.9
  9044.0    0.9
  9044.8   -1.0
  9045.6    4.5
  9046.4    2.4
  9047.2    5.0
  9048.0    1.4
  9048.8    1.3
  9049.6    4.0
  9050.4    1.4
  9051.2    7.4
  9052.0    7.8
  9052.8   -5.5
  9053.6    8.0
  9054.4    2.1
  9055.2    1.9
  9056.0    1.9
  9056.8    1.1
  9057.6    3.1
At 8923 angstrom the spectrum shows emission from [O III]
